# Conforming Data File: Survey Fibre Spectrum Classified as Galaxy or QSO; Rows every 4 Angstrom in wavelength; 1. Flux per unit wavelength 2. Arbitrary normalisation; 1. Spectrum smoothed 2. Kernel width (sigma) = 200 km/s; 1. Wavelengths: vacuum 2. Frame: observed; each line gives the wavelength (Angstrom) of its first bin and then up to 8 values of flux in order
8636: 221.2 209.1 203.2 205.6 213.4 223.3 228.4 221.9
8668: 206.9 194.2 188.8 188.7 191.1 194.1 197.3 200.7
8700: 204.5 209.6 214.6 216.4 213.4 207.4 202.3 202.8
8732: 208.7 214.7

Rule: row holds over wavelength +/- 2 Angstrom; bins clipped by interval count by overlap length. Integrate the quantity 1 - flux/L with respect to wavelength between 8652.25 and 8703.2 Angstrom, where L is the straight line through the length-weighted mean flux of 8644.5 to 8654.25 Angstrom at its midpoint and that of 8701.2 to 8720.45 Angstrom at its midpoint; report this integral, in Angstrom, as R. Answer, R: 1.6 Angstrom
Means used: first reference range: 209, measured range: 204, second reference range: 212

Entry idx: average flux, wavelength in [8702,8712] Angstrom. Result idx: 213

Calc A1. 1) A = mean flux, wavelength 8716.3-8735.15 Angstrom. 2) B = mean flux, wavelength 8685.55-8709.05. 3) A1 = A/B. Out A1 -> 1.02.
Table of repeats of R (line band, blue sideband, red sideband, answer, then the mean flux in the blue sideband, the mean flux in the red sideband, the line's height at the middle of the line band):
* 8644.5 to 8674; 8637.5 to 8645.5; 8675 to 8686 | -2.0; 207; 190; 199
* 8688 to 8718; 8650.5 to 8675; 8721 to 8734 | 0.1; 214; 205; 208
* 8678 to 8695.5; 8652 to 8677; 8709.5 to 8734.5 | 1.4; 212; 209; 211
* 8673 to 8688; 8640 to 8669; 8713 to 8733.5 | 1.5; 215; 207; 212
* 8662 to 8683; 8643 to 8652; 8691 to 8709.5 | 0.7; 207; 206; 206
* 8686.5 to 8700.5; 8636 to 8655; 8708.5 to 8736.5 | 0.7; 210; 209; 210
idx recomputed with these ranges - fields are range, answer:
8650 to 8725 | 206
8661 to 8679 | 204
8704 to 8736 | 210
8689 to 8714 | 207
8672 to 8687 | 190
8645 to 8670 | 216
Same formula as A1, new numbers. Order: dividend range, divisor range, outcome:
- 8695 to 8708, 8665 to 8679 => 1.04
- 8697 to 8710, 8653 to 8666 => 0.93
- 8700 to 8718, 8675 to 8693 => 1.11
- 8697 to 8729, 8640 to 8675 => 0.99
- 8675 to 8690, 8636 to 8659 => 0.90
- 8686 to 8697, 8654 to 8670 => 0.90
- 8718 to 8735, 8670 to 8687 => 1.08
